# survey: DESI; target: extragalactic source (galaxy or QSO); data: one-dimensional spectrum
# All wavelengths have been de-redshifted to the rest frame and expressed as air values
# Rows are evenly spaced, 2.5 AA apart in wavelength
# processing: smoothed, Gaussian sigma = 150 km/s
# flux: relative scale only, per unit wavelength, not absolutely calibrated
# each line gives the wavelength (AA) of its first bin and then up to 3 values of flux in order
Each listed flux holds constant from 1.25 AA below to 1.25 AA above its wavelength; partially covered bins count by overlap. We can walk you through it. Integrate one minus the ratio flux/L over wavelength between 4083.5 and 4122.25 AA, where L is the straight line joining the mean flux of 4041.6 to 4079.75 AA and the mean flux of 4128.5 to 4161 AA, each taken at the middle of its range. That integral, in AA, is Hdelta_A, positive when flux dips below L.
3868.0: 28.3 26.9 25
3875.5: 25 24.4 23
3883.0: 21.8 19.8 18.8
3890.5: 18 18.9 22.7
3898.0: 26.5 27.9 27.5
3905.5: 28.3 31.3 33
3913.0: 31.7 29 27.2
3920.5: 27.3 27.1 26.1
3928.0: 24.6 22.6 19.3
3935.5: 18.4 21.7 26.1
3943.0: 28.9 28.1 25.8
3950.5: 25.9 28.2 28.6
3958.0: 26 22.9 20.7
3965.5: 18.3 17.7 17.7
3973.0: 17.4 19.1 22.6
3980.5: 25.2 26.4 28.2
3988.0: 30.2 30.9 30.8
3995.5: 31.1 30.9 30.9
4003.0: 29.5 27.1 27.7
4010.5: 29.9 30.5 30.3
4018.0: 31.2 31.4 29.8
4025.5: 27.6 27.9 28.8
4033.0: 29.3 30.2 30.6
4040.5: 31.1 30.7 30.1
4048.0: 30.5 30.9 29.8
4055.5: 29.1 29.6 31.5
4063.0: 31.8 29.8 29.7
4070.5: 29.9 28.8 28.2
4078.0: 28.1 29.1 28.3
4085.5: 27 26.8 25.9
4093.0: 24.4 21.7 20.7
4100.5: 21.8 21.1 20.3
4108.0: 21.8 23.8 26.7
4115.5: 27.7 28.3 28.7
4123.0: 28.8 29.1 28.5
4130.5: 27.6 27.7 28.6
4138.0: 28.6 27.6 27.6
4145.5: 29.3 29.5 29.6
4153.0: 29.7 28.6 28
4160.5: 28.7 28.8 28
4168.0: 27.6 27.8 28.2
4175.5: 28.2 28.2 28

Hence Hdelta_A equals 6.1 AA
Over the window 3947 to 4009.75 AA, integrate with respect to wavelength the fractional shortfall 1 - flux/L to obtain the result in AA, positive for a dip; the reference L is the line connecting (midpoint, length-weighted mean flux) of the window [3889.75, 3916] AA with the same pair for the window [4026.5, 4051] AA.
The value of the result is 6.6 AA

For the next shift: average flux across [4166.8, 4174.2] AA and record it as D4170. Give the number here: 27.9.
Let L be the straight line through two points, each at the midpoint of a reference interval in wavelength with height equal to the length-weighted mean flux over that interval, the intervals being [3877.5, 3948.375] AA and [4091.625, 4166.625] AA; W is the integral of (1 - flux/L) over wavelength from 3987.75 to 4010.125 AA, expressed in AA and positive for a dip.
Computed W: -3.65 AA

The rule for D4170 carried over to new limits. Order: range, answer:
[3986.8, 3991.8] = 30.6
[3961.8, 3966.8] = 19.5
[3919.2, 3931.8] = 25.5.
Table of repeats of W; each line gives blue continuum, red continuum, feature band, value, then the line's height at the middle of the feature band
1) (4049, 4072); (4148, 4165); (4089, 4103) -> 3.3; 29.7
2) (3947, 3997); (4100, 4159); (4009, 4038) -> -4.8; 25.5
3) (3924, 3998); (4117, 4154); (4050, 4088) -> -3.2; 27.1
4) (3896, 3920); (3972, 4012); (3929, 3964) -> 4.6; 28.2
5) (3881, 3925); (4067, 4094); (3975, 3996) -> -0.5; 26.7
